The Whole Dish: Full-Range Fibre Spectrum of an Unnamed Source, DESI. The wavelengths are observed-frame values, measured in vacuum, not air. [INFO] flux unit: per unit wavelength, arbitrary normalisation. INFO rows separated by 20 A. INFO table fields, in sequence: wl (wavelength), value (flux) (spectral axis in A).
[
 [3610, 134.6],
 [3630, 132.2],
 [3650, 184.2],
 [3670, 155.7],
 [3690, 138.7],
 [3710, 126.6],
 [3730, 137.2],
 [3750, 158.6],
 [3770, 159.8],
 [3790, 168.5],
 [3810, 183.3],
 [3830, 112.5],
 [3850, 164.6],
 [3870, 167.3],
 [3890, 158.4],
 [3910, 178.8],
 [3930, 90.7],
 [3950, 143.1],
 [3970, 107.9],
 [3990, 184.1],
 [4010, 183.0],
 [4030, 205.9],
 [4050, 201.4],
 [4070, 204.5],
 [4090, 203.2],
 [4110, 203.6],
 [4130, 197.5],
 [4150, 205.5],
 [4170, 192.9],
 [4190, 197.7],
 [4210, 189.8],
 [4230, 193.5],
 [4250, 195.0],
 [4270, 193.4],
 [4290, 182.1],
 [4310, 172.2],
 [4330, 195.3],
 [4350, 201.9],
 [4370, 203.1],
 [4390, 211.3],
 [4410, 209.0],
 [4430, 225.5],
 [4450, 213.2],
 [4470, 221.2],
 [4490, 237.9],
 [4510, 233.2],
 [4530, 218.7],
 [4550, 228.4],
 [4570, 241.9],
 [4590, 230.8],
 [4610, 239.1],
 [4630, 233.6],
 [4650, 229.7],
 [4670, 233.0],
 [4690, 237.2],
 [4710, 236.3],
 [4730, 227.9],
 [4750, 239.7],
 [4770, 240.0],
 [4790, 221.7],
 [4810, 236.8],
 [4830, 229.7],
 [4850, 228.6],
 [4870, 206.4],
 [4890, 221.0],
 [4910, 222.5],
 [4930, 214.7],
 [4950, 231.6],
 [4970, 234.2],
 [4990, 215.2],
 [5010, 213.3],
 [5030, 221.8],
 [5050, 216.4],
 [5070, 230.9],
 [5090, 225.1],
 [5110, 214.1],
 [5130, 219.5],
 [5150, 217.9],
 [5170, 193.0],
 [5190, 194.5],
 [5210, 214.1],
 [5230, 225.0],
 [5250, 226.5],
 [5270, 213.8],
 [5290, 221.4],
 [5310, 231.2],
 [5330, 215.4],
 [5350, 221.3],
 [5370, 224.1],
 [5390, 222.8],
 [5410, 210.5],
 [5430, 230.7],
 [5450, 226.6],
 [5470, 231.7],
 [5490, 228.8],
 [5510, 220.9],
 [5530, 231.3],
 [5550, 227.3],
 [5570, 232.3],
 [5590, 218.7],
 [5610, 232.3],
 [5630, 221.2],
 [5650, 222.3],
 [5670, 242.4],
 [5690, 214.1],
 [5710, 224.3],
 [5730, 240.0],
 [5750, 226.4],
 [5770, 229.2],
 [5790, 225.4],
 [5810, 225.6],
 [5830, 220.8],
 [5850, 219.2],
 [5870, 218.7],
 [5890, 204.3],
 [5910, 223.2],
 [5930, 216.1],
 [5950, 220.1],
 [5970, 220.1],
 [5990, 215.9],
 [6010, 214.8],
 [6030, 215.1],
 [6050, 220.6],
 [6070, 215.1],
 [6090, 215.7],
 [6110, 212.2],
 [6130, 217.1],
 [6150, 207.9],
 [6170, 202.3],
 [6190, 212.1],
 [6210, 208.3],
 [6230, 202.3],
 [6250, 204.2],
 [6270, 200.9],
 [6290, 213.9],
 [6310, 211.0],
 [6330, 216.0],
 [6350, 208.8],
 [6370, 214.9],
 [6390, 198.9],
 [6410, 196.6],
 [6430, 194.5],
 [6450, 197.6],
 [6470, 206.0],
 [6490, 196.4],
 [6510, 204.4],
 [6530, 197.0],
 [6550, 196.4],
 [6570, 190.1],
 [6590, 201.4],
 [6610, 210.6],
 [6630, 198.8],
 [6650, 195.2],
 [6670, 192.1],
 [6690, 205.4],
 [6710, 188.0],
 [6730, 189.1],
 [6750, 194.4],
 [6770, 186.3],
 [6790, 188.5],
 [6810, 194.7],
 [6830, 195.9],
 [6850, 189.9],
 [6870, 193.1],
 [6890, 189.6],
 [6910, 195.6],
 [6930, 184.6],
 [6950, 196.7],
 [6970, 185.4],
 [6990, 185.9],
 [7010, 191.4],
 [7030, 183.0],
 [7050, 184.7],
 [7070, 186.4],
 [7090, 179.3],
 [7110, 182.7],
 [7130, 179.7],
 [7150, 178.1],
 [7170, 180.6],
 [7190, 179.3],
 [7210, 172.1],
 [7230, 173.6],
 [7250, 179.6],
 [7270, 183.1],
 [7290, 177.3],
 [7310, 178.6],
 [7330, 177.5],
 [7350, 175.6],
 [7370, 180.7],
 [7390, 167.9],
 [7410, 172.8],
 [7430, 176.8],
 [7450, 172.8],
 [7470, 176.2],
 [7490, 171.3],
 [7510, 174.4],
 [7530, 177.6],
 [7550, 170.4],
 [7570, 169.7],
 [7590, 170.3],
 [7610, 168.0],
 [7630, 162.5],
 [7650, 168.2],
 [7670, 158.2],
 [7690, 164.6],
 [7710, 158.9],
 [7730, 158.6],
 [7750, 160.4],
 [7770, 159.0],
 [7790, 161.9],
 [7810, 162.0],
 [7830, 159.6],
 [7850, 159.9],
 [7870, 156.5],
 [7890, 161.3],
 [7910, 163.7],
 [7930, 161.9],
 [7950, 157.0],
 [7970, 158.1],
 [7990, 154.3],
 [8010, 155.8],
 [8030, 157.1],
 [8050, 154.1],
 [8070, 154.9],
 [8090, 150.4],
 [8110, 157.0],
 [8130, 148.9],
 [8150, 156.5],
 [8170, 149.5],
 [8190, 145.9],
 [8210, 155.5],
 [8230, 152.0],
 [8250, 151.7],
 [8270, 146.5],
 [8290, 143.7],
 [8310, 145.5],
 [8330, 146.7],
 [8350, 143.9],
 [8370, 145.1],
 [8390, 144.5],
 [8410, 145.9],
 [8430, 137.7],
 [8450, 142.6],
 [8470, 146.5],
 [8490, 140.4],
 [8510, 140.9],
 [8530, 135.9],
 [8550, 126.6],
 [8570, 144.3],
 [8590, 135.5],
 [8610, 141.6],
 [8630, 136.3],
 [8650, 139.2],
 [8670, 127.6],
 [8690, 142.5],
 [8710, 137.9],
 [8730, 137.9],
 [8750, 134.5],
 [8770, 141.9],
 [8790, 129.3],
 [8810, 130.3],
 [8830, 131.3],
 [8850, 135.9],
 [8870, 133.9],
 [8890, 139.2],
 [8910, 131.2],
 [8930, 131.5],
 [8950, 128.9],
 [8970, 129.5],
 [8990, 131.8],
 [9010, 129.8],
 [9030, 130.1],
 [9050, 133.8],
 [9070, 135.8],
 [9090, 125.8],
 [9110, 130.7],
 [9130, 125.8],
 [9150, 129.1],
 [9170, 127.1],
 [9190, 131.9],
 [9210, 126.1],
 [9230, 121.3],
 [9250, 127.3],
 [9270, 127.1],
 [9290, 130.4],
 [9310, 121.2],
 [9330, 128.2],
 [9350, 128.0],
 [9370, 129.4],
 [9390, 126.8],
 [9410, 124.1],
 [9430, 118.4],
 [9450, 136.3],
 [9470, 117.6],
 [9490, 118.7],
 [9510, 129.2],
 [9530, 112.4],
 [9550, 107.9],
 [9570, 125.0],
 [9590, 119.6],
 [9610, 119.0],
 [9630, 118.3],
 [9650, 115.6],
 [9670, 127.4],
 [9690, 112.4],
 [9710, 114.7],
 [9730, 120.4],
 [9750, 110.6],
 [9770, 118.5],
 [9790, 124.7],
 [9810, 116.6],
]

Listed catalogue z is 0.000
